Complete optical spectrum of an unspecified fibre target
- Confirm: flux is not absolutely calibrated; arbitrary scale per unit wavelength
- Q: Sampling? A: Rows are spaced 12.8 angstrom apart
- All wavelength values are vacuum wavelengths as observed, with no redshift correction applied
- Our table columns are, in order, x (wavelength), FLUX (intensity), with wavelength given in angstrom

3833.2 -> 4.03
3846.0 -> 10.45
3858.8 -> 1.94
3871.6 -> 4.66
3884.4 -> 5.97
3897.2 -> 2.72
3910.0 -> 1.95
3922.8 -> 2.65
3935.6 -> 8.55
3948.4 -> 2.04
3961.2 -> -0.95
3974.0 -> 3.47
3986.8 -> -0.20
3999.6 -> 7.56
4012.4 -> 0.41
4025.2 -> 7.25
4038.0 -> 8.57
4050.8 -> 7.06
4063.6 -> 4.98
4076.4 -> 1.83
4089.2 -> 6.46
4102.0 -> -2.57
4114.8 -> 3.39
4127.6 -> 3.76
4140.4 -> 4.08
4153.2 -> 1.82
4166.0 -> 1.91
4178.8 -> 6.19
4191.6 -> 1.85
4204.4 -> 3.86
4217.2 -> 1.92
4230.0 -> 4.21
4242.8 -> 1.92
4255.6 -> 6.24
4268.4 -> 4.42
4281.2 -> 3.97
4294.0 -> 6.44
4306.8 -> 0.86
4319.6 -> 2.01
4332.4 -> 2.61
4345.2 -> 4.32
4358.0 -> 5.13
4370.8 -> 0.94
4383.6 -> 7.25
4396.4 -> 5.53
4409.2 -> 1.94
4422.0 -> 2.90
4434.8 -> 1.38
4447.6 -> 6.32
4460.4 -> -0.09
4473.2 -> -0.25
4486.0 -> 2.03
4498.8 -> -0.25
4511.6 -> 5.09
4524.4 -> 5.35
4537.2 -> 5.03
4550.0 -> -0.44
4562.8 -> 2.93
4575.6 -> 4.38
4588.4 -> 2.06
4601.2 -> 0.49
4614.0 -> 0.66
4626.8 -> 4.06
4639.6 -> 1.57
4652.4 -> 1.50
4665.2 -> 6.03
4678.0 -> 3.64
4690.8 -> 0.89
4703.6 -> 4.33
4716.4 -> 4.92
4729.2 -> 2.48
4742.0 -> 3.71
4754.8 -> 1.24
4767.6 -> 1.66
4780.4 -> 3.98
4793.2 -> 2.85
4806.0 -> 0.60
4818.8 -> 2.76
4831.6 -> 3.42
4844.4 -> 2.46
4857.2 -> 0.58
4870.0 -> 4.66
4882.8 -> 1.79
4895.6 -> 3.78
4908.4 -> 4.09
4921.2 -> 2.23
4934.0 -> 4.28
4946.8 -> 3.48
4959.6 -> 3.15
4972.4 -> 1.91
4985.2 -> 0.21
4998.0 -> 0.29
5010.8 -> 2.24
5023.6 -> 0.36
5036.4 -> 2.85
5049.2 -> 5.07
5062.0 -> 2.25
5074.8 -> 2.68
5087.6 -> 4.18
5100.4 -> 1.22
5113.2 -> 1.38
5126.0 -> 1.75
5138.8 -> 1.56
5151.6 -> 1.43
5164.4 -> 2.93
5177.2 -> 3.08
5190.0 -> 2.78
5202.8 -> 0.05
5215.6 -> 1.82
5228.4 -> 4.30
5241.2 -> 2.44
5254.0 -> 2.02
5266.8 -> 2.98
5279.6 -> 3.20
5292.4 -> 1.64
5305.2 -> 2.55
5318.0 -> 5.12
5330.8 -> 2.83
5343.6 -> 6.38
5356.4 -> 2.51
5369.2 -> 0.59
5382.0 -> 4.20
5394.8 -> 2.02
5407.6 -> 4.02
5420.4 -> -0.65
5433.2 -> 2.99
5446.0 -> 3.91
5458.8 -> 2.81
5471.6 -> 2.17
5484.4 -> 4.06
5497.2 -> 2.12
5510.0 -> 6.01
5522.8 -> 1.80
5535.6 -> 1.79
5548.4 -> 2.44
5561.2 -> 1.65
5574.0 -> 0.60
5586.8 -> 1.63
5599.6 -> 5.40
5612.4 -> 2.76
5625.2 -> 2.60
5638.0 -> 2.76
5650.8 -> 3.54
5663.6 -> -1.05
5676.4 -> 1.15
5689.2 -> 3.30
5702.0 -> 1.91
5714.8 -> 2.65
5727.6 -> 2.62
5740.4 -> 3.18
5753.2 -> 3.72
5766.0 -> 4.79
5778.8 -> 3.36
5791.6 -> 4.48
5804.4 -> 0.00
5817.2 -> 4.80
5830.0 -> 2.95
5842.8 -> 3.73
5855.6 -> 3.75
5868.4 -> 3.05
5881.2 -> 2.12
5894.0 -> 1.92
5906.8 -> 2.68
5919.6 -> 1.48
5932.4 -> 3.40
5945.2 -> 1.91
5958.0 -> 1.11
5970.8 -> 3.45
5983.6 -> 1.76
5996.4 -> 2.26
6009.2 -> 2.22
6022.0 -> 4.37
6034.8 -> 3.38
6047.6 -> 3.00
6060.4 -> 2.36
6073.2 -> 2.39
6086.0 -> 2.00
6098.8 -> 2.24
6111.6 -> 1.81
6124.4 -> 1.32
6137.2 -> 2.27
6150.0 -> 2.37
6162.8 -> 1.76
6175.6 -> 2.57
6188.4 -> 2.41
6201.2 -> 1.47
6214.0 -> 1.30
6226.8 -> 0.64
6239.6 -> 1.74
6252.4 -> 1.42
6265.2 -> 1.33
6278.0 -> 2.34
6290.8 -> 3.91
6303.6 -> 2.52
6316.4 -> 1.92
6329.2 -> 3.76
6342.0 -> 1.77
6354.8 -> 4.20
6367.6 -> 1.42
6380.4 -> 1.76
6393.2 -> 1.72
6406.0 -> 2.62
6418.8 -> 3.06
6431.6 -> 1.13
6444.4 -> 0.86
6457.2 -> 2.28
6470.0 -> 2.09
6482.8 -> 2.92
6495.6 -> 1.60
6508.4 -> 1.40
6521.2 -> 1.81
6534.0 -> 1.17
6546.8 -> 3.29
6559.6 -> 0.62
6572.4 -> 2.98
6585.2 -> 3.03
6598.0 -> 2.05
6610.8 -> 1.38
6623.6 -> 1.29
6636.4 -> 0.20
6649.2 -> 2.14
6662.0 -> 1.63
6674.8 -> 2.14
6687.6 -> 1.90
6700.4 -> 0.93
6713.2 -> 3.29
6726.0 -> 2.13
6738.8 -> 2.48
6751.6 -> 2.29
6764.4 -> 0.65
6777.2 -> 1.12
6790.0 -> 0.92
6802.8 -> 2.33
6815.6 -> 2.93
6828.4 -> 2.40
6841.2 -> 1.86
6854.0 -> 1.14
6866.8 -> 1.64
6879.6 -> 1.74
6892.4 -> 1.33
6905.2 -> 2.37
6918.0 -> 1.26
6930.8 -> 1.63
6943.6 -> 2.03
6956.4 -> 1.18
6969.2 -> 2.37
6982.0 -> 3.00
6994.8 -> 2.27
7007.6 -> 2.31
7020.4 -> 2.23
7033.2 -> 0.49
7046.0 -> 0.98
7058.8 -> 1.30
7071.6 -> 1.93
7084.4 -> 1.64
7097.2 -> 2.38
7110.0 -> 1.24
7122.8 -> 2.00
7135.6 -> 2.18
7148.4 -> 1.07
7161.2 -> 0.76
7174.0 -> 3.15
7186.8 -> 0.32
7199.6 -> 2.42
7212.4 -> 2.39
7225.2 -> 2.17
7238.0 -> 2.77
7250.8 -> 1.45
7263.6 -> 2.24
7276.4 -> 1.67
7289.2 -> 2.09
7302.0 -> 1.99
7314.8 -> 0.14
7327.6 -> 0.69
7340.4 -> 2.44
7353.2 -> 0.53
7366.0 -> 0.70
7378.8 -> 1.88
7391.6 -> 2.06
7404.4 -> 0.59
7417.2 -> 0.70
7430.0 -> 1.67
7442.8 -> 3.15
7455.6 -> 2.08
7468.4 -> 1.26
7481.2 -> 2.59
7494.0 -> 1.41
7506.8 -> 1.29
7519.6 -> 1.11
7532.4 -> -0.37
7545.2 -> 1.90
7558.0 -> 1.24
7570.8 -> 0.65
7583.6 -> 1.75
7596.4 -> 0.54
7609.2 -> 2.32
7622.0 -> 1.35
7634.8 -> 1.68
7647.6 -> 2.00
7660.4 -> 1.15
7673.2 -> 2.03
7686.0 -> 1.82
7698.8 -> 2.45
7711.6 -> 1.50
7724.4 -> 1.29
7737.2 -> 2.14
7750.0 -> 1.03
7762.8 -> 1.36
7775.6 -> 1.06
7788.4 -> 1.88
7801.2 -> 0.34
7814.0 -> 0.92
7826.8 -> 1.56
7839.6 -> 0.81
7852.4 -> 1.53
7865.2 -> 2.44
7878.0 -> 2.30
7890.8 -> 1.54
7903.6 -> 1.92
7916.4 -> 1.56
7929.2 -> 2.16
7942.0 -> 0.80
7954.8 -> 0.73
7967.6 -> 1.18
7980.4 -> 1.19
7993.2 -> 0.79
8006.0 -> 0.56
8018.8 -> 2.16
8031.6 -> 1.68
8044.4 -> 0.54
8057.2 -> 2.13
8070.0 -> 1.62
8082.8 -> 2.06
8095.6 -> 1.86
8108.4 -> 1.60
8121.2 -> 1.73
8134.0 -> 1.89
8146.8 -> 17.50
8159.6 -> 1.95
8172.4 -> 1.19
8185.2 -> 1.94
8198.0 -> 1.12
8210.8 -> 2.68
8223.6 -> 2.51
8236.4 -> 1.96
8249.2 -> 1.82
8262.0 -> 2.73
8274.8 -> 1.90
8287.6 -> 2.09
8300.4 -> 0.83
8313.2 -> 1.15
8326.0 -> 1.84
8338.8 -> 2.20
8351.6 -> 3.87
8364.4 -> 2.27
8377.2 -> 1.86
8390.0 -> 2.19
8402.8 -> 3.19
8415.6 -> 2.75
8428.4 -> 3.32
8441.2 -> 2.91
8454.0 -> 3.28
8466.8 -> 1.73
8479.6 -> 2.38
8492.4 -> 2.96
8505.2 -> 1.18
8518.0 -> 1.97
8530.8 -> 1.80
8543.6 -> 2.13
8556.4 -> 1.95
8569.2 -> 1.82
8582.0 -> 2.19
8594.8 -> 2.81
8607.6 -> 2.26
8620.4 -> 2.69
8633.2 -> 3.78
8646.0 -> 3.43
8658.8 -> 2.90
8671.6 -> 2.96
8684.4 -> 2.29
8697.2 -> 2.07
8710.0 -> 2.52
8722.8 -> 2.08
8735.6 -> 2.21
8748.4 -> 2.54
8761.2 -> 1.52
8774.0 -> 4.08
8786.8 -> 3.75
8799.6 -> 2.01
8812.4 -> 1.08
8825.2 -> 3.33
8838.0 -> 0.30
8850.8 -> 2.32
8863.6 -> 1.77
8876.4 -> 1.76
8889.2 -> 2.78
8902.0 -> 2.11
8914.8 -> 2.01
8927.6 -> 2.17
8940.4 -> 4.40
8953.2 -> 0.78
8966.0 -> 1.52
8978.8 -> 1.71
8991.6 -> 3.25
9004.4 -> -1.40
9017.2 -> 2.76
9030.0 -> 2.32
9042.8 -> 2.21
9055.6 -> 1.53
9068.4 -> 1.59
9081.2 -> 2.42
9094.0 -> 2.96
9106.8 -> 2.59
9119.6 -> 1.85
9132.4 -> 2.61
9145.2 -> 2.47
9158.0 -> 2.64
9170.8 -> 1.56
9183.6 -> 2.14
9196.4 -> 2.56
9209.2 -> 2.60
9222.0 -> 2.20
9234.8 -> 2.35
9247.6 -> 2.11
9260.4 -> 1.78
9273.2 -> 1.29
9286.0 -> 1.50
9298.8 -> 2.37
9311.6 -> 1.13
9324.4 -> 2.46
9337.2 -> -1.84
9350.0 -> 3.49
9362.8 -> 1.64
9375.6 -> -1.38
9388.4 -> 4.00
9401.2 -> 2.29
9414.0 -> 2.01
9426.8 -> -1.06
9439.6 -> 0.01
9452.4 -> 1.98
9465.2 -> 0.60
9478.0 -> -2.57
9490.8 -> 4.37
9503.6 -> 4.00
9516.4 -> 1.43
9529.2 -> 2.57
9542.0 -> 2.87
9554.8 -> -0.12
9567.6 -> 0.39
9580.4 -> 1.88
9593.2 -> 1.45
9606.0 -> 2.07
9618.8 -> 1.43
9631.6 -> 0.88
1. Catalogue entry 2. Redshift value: 1.185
